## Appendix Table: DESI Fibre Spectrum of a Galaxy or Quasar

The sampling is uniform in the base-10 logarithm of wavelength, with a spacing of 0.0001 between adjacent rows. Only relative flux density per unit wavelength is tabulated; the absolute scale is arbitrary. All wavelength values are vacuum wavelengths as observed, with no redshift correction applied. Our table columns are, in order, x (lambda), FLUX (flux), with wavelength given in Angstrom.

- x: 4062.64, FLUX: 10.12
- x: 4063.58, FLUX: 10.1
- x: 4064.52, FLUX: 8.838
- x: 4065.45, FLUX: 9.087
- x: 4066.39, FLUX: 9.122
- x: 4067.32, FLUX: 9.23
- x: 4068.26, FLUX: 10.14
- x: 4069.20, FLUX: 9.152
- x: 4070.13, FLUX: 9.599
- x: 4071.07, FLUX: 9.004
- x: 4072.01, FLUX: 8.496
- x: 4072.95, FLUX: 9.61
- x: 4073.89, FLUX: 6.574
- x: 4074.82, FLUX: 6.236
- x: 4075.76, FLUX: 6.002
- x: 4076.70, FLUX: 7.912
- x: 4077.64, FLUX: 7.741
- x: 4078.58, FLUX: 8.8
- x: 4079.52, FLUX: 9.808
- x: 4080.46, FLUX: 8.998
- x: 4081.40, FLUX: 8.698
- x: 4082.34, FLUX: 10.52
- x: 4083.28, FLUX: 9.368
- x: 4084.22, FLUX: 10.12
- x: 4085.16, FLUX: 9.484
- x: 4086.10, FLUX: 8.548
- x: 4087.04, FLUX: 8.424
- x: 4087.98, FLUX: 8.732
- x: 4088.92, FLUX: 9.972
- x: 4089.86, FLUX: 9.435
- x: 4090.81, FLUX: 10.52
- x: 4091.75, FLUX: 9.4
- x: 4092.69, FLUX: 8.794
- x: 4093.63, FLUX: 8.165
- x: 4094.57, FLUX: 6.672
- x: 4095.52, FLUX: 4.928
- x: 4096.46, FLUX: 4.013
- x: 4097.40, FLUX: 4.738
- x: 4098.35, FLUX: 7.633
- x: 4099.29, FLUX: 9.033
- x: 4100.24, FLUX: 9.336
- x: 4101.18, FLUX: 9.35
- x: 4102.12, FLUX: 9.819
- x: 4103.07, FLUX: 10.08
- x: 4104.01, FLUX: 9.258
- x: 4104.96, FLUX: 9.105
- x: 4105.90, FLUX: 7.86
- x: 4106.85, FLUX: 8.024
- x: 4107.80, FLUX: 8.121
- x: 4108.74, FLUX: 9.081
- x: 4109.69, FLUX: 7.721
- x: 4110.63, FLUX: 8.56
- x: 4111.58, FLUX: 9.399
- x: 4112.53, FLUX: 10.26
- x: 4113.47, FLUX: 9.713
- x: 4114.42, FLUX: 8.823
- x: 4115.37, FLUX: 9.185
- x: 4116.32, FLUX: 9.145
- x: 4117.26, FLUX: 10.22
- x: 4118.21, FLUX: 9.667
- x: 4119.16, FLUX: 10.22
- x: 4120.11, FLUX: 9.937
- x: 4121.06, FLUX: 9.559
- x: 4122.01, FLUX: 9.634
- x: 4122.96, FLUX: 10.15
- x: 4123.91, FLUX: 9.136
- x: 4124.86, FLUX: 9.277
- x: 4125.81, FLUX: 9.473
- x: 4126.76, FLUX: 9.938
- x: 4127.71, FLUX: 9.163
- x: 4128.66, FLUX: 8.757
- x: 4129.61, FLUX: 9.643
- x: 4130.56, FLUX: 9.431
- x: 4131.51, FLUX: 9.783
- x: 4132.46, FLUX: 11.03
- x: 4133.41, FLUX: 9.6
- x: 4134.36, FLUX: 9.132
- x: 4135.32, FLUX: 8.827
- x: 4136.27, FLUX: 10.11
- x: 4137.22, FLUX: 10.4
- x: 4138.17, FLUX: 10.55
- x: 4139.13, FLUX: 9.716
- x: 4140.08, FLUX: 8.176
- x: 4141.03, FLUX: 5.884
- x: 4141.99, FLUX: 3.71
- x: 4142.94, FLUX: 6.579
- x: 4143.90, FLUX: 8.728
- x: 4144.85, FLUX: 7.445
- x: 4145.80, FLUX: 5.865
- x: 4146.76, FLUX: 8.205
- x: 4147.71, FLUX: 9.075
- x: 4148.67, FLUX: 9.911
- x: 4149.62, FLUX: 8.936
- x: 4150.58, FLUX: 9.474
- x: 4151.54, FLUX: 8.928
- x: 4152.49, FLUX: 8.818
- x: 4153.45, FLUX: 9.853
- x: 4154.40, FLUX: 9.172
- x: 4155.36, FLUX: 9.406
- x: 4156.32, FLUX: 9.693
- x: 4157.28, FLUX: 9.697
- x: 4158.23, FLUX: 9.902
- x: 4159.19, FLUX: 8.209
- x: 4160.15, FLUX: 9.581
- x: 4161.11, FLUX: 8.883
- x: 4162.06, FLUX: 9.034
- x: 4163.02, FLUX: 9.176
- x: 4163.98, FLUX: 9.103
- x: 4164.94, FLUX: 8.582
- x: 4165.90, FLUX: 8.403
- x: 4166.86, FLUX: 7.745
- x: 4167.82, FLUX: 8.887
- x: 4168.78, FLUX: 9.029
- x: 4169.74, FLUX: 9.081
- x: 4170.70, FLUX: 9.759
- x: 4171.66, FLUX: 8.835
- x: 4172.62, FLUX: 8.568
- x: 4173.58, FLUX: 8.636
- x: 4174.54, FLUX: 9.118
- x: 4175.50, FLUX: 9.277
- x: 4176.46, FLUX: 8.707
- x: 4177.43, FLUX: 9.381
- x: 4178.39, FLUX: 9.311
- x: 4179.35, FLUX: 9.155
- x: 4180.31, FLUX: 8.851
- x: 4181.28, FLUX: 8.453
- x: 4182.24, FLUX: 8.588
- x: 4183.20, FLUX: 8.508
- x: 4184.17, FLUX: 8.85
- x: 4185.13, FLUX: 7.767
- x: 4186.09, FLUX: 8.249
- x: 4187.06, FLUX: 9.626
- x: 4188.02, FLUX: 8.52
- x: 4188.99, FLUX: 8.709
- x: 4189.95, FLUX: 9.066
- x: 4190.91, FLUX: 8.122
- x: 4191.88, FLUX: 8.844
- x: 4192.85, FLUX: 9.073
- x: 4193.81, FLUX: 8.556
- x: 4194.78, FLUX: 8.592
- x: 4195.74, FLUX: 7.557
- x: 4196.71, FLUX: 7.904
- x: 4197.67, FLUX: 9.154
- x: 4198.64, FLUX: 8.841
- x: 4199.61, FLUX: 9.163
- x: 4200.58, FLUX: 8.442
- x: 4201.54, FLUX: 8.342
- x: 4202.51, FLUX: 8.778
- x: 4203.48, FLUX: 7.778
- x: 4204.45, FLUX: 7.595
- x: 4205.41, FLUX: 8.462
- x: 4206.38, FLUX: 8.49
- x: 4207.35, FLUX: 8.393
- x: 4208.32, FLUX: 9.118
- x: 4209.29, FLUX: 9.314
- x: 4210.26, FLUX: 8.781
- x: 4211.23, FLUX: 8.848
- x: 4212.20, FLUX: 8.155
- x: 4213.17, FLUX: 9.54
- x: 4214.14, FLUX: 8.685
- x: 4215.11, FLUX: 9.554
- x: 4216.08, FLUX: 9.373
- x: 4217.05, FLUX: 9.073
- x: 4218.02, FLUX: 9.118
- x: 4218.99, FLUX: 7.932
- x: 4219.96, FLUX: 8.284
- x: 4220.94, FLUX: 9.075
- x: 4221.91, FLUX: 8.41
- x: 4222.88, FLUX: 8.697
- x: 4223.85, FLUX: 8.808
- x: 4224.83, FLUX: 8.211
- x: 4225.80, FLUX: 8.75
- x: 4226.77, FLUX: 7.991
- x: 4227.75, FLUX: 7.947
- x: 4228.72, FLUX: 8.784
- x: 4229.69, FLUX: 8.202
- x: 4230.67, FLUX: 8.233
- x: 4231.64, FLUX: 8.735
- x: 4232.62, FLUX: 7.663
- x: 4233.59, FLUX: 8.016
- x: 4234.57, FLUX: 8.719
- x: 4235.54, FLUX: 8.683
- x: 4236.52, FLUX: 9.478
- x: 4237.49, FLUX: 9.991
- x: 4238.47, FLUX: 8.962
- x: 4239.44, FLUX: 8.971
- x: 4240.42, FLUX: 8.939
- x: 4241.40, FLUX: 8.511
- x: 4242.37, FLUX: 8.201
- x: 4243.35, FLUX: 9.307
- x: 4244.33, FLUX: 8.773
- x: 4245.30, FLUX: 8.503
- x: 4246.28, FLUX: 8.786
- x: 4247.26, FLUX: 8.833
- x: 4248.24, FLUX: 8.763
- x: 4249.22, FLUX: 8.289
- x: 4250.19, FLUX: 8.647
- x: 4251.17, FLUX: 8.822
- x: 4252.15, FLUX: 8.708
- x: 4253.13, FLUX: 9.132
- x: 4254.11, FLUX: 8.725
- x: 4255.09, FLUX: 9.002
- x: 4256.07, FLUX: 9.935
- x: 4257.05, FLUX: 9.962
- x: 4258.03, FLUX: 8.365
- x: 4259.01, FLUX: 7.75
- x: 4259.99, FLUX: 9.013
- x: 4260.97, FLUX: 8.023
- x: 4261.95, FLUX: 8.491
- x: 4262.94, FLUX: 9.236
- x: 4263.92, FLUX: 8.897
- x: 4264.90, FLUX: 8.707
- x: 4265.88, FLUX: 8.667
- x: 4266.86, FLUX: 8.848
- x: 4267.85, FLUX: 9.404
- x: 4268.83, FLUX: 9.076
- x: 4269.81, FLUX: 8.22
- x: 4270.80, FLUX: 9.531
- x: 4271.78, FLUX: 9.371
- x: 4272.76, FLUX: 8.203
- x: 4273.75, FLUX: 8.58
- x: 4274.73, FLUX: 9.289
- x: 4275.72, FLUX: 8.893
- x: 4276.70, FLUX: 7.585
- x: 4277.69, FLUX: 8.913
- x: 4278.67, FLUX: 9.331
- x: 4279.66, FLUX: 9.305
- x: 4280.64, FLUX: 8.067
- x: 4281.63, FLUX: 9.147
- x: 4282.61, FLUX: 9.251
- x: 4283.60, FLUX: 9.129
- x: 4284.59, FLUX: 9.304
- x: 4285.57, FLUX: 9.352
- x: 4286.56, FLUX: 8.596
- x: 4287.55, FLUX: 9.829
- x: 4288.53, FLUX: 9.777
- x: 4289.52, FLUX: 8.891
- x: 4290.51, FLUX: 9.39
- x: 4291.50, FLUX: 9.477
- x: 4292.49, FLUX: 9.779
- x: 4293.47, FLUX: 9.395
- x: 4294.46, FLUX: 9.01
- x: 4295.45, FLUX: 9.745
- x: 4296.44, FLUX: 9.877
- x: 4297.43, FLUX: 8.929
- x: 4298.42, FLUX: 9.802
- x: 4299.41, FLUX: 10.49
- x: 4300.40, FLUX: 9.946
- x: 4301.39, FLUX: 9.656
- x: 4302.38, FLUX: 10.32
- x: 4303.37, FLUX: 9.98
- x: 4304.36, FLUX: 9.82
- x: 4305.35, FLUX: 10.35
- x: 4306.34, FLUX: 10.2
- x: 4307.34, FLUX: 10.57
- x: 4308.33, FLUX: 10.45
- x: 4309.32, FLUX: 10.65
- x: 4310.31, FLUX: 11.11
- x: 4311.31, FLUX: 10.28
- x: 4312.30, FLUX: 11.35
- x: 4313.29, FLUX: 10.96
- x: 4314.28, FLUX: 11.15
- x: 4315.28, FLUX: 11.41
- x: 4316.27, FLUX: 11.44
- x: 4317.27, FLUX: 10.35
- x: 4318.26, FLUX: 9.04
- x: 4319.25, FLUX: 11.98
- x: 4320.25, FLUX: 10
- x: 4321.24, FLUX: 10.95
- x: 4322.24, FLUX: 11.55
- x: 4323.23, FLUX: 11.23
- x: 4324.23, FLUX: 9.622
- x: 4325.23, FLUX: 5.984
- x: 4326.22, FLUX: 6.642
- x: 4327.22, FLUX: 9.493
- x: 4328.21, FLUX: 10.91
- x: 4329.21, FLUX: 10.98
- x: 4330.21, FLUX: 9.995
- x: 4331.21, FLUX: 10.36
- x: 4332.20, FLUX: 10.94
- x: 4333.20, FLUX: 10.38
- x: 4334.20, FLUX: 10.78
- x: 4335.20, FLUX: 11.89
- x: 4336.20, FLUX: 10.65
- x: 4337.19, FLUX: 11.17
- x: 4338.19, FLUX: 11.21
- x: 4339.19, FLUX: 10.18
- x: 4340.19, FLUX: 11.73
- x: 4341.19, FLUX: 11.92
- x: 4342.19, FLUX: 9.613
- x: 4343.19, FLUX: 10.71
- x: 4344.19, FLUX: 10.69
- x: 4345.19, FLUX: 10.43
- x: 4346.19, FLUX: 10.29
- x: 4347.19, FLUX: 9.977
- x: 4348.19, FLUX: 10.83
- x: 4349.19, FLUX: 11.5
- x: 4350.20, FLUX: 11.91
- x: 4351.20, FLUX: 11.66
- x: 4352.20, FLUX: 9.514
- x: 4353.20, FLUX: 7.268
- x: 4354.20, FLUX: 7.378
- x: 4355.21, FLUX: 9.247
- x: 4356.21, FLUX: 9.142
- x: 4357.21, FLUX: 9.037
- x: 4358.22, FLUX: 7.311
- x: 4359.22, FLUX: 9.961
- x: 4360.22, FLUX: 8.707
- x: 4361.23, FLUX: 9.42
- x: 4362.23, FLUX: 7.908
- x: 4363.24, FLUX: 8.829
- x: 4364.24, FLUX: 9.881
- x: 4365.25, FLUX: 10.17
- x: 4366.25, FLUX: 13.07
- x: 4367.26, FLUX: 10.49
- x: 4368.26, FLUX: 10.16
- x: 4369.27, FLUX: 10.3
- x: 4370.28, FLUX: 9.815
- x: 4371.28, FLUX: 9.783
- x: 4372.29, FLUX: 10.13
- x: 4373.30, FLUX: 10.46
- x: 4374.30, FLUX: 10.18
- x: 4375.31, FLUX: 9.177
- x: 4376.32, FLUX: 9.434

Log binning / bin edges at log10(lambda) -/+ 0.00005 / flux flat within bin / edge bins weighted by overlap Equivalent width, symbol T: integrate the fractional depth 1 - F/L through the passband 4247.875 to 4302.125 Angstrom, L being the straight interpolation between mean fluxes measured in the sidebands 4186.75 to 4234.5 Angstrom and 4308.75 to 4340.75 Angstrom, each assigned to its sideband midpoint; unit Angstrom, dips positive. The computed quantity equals 3.4 Angstrom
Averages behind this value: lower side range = 8.59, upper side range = 10.5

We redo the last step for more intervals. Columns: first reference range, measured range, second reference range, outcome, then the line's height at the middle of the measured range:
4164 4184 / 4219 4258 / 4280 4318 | 2.85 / 9.4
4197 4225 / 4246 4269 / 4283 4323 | 1.42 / 9.42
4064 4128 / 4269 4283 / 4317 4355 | 1.55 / 9.93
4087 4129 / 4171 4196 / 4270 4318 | 1.24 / 9.2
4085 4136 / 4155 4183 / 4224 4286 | -0.33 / 8.89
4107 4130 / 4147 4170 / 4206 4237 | -0.05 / 9.08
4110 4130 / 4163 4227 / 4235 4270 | 2.98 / 9.14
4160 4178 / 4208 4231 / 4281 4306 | 1.21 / 9.19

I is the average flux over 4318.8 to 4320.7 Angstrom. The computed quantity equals 11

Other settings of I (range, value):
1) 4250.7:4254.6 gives 8.84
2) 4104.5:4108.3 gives 8.29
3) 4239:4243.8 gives 8.77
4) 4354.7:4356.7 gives 9.17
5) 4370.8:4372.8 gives 9.93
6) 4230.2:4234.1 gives 8.16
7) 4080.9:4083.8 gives 9.53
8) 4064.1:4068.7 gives 9.29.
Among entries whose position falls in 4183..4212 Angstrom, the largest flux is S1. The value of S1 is 9.626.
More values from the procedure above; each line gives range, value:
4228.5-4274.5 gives 9.991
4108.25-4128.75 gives 10.26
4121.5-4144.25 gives 11.03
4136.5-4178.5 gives 10.55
